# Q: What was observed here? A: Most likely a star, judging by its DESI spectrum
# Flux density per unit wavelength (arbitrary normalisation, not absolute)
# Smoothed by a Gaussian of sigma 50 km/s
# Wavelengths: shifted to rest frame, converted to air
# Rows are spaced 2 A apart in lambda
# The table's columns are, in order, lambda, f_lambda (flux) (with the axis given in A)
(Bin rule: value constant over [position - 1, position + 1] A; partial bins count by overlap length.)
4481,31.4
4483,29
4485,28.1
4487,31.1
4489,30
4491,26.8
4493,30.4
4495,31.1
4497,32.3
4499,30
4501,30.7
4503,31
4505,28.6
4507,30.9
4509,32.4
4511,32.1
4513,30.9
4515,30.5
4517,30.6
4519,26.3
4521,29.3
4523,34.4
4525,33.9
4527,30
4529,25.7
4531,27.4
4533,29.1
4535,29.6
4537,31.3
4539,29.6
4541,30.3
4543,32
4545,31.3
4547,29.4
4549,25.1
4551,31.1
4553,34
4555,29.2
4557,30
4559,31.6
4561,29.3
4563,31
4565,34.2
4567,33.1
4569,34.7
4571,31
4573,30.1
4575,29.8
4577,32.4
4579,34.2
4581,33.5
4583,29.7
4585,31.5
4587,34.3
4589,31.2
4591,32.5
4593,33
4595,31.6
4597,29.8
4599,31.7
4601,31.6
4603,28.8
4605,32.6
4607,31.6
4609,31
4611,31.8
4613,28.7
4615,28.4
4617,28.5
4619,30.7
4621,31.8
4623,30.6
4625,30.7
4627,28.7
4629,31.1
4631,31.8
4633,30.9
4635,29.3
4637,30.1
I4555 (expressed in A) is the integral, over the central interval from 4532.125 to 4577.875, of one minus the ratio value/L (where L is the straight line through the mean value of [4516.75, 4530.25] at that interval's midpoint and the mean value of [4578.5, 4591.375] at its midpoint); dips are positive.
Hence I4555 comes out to 0.50 A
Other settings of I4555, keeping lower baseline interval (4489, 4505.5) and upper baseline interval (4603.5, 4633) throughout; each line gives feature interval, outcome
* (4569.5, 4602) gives -1.44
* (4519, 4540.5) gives 0.28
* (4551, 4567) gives -0.56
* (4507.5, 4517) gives -0.36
